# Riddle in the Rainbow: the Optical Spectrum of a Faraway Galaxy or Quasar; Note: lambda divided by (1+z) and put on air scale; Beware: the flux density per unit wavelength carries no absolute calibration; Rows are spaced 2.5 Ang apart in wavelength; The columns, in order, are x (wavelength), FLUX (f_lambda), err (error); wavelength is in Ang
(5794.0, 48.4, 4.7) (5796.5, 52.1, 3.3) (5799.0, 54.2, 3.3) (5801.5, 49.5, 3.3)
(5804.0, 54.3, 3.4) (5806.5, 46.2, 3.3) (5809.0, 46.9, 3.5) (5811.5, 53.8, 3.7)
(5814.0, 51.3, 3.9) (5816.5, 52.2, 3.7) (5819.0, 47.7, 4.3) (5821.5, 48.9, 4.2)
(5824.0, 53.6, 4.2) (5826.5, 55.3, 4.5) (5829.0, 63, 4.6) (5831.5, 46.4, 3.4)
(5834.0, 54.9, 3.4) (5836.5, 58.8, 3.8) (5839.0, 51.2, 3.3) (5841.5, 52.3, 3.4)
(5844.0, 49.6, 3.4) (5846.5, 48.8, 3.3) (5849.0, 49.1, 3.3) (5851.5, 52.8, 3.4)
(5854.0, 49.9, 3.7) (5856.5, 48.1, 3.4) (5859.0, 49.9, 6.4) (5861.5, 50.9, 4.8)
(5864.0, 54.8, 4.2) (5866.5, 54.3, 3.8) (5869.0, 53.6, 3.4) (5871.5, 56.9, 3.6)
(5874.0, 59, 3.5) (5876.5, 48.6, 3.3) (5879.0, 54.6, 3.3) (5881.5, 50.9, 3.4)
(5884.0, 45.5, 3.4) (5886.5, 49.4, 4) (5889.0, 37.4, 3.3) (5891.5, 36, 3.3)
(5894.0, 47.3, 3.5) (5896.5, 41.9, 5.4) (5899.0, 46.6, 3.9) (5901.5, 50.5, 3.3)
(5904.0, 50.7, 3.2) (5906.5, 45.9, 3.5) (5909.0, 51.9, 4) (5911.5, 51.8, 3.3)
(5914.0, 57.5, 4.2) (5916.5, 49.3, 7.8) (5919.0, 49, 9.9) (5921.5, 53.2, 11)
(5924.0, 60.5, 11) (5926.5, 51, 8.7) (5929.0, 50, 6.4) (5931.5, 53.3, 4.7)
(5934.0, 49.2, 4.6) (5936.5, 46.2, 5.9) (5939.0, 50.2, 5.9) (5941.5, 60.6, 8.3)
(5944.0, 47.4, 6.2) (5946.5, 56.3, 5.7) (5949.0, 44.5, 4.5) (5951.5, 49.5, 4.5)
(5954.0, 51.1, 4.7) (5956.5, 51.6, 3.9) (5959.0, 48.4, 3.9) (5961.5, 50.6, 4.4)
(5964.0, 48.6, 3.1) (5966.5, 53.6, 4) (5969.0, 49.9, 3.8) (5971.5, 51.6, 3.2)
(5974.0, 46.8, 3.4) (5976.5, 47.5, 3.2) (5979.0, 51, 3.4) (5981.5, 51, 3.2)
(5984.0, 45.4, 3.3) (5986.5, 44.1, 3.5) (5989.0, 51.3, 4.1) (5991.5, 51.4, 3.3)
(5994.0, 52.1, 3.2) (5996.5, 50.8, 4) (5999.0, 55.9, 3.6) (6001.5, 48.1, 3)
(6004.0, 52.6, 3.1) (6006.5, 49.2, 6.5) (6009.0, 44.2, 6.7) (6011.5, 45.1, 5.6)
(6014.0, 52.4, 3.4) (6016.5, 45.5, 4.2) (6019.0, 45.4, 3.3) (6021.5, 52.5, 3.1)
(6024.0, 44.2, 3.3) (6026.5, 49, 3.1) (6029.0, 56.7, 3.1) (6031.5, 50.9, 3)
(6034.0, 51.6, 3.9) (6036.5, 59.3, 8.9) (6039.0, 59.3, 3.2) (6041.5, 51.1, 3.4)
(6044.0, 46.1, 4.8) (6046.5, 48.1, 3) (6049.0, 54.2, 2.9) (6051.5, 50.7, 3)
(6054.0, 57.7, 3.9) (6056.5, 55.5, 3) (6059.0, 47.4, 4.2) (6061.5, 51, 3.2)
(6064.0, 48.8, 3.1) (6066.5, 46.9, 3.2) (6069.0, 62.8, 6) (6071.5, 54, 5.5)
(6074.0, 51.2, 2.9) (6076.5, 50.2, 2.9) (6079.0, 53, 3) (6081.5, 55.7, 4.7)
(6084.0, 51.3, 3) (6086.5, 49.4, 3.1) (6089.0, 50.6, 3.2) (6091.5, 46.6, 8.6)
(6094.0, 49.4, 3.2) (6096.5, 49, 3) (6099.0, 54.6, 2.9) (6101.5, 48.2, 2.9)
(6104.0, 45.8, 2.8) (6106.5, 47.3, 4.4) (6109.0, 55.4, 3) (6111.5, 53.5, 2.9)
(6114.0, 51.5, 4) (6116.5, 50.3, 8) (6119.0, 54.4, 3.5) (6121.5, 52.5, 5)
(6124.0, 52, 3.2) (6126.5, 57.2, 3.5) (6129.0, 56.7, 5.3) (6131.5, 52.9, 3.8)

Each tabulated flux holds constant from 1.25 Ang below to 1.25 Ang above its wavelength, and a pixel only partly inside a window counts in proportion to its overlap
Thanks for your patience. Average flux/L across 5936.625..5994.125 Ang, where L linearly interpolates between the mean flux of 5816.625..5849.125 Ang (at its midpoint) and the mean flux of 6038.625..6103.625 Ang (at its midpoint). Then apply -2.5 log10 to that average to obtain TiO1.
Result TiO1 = 0.04 mag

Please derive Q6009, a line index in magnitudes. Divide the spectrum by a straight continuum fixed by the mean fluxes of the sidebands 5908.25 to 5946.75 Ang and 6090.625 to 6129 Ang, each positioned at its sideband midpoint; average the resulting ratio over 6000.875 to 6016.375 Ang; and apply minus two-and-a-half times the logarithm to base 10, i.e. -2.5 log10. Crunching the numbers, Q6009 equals 0.075 mag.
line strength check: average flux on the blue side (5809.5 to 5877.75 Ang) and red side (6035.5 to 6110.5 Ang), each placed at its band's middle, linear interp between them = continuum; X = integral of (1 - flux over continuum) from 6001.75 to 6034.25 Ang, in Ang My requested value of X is 1.7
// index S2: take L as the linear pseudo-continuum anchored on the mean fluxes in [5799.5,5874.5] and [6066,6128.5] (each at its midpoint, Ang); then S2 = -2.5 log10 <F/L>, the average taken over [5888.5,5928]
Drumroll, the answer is 0.06 mag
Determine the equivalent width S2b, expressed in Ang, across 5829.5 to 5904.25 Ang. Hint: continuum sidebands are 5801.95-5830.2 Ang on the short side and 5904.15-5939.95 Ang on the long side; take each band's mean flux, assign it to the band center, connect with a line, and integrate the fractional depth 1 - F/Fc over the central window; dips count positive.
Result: 2.3 Ang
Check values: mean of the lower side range 52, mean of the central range 50.1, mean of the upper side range 51.3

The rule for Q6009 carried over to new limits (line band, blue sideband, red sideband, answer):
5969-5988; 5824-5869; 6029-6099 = 0.083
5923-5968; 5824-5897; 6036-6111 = -0.001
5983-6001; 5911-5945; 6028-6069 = 0.047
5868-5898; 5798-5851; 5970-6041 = 0.064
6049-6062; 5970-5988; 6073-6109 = -0.064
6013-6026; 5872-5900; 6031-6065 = 0.076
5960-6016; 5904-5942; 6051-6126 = 0.045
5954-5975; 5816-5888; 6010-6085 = 0.033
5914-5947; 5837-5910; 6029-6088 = -0.033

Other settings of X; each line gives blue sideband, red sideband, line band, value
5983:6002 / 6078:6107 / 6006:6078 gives -1.47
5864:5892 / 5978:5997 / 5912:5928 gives -1.06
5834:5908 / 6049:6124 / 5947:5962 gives 0.30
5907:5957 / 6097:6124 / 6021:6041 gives -0.56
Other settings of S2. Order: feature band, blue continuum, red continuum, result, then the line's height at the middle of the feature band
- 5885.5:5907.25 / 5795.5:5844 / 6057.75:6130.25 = 0.16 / 52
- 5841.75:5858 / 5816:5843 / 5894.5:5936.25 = 0.06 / 52.5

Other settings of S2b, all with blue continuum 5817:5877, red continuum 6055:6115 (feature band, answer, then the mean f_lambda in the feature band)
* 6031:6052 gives -0.4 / 52.5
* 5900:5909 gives 0.5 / 49.4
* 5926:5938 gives 0.5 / 49.9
